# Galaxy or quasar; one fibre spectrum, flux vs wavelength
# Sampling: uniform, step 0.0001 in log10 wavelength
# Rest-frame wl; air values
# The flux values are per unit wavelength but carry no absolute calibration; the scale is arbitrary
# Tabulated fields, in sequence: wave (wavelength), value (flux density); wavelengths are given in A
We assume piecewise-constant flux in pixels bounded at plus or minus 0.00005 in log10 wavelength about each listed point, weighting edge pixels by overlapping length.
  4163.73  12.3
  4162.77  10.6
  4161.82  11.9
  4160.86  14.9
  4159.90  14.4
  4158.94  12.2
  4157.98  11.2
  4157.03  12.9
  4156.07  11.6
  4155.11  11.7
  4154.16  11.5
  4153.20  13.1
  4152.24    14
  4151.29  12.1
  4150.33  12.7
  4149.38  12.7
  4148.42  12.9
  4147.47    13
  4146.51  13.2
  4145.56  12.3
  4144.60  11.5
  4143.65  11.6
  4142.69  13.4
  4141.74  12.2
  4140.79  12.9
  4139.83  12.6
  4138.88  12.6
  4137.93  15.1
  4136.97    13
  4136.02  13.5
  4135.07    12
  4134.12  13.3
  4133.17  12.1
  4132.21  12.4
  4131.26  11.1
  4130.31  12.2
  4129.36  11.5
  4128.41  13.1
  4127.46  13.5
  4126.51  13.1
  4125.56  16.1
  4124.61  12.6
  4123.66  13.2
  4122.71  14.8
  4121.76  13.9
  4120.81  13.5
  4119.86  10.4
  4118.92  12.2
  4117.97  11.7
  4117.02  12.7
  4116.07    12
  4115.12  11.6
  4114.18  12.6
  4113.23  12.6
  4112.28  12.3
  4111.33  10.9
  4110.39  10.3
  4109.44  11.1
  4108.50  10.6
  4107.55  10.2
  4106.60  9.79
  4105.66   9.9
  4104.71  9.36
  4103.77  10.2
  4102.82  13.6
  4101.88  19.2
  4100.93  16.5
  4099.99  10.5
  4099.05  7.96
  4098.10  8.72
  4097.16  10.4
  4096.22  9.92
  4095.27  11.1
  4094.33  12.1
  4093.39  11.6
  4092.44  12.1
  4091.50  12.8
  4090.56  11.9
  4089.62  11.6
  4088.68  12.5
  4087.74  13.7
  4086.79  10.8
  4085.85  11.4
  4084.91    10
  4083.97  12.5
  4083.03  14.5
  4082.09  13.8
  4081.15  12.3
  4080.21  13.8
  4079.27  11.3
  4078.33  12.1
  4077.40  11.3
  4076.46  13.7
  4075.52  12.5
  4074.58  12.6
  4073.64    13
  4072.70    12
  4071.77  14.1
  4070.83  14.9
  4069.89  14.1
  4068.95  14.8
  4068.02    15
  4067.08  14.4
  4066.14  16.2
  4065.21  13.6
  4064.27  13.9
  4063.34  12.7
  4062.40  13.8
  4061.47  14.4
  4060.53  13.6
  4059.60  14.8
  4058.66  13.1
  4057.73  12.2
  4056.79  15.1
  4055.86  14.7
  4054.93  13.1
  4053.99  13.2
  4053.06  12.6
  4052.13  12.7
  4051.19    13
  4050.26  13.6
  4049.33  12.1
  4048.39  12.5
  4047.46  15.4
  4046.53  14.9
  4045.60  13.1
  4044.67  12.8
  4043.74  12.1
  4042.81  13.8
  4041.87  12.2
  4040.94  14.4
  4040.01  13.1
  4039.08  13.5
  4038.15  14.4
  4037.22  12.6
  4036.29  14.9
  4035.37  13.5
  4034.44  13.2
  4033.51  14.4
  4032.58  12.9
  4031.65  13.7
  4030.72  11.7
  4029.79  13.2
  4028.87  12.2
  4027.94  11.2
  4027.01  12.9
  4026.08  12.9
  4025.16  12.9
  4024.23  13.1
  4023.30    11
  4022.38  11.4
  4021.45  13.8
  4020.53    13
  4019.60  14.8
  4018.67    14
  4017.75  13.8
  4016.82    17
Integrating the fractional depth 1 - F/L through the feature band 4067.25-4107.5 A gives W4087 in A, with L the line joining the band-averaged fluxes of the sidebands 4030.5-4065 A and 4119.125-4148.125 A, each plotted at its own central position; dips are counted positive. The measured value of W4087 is 2.8 A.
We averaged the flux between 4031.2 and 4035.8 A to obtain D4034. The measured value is 13.5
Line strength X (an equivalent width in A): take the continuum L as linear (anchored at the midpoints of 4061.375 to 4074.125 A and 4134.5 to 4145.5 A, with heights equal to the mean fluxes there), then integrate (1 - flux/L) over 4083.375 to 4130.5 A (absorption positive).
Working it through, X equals 4.77 A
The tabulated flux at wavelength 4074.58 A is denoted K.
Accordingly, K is 12.6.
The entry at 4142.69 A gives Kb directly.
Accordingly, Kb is 13.4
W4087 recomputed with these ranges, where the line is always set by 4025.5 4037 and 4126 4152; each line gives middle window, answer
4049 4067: -0.9 A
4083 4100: 2.0 A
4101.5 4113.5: 1.2 A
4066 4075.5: -0.8 A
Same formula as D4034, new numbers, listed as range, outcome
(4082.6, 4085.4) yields 12.3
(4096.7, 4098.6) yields 9.52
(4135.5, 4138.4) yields 13.8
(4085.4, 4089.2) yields 12.1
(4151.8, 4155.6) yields 12.5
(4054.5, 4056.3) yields 13.9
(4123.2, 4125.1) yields 12.9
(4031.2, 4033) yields 13.3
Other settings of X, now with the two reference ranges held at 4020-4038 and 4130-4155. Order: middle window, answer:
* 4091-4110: 2.0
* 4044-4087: -1.6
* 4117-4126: -0.3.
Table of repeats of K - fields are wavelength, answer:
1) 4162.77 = 10.6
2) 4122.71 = 14.8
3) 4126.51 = 13.1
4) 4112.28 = 12.3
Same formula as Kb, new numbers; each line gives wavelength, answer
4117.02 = 12.7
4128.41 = 13.1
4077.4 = 11.3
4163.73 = 12.3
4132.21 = 12.4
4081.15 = 12.3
